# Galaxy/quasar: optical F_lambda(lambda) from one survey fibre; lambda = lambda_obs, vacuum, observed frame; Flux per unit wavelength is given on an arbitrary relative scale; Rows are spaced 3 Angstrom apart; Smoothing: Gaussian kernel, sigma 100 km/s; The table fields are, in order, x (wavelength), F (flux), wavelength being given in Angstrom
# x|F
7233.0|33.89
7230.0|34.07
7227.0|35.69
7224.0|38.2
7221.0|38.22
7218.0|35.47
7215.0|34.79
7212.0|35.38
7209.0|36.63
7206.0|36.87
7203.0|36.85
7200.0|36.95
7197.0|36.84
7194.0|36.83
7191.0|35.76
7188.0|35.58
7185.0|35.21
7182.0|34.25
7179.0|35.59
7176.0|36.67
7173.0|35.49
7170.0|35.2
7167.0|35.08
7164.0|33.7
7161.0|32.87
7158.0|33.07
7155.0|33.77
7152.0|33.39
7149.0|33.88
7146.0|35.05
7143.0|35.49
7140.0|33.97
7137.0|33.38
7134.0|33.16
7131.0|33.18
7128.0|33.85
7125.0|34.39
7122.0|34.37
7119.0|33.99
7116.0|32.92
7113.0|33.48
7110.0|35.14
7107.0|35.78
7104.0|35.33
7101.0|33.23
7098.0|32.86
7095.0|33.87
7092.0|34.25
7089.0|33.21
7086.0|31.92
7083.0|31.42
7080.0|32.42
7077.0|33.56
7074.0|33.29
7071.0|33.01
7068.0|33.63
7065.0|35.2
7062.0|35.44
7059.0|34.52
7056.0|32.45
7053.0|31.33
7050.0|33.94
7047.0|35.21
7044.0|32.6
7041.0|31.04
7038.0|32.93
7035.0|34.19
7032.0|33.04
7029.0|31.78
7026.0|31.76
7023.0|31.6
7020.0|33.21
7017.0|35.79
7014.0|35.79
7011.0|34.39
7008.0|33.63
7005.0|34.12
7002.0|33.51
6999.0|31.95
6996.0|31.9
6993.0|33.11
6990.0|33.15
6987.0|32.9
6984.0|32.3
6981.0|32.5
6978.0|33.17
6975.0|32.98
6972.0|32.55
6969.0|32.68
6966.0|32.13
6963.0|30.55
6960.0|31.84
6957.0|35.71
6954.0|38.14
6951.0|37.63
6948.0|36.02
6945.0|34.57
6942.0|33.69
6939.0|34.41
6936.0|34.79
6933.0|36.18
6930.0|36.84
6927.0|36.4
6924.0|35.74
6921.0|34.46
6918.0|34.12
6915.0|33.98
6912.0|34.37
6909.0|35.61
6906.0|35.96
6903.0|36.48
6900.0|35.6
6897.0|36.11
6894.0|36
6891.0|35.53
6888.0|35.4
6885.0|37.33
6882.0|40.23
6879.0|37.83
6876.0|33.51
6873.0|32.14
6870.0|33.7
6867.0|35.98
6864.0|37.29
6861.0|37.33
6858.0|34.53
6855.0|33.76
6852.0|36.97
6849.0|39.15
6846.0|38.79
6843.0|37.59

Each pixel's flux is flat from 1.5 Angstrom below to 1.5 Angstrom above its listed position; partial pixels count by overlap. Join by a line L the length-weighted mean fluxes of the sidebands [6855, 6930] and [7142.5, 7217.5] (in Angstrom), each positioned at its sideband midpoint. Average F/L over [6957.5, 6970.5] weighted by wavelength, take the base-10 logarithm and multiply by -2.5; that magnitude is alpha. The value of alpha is 0.11 mag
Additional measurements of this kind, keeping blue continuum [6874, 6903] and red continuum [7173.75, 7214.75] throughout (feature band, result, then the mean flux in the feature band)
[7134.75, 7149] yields 0.05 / 34.3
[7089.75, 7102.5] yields 0.08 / 33.5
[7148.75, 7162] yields 0.09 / 33.4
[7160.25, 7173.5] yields 0.05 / 34.5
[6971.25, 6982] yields 0.11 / 32.8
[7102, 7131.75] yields 0.06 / 34.3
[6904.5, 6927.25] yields 0.04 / 35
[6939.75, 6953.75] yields 0.02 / 35.7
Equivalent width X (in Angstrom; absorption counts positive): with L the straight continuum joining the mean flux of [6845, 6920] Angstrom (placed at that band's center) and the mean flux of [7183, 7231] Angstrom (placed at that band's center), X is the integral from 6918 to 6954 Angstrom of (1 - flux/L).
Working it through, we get 0.4 Angstrom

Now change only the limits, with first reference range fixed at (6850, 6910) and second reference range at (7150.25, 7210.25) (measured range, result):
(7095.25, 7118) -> 0.88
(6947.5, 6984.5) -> 2.12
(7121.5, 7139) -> 0.85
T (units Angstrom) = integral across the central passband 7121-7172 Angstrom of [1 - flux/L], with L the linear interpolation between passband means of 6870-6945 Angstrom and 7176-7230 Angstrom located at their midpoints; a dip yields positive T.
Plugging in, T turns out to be 2.85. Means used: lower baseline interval 35.5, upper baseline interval 36.1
